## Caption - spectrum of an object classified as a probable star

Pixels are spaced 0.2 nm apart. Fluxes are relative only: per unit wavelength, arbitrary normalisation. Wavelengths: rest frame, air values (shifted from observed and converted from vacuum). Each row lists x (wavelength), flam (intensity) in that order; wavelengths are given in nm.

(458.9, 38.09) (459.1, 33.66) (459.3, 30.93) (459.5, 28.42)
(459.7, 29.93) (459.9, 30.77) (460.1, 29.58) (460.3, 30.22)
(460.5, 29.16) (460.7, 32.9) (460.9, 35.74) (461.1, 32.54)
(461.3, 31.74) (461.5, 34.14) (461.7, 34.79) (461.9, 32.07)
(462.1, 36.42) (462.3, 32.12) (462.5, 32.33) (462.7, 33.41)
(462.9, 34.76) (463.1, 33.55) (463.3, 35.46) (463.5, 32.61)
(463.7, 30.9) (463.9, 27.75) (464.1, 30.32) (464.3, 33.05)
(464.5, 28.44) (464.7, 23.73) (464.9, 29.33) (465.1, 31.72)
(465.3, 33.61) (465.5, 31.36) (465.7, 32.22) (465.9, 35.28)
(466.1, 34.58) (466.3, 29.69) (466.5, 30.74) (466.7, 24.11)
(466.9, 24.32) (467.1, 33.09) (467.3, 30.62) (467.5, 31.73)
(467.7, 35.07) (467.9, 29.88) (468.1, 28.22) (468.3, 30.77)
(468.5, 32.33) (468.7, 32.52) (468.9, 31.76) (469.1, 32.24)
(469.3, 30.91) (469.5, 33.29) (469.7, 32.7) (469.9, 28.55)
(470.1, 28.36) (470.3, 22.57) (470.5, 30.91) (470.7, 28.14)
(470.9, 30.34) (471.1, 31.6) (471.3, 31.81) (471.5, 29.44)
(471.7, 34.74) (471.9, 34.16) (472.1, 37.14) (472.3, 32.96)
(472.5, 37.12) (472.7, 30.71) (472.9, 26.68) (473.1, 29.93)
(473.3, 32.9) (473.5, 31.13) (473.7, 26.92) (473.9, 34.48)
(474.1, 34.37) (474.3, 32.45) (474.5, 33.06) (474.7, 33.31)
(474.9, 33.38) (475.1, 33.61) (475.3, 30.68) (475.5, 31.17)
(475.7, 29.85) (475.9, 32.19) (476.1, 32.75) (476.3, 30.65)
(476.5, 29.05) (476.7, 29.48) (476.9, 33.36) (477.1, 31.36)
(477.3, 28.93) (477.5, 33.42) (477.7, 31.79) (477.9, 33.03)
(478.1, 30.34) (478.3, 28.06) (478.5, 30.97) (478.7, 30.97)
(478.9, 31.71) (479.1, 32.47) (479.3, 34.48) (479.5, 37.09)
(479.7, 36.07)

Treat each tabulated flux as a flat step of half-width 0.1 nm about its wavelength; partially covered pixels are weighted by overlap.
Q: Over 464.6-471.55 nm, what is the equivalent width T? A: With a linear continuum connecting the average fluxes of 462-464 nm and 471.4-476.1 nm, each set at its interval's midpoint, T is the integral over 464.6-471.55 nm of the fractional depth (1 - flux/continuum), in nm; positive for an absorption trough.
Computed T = 0.451 nm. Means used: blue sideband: 32.9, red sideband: 32.3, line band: 30.5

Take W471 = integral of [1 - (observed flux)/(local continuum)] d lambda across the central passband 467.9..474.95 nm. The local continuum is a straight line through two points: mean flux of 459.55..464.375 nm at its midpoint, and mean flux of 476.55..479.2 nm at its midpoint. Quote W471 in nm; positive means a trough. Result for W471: 0.04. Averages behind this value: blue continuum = 32.3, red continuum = 31.2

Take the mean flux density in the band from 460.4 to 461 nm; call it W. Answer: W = 32.6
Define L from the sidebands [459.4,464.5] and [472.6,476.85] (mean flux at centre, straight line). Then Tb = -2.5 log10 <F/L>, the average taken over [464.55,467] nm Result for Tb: 0.07 mag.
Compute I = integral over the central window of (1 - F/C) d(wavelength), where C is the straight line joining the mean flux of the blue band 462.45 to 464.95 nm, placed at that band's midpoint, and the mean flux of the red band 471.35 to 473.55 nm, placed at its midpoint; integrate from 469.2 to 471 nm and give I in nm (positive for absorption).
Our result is 0.145 nm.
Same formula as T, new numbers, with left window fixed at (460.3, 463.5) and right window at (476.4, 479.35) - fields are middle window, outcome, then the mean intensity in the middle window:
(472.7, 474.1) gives 0.05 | 30.7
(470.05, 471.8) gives 0.13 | 29.8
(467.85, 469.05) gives 0.05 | 31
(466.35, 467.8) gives 0.12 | 29.9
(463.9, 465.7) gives 0.15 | 30.2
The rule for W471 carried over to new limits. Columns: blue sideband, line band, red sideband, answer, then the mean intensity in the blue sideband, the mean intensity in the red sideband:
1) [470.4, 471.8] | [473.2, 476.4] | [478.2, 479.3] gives -0.101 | 31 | 31.2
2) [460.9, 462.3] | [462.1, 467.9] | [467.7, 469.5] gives 0.219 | 33.7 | 31.4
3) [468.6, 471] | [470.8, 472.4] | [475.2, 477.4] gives -0.126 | 30.2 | 30.9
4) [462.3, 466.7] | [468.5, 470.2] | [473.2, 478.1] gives 0.014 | 31.5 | 31.8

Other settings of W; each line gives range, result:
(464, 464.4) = 31.7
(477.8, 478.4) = 30.5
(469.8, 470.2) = 28.5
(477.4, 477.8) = 32.6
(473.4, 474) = 30.8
